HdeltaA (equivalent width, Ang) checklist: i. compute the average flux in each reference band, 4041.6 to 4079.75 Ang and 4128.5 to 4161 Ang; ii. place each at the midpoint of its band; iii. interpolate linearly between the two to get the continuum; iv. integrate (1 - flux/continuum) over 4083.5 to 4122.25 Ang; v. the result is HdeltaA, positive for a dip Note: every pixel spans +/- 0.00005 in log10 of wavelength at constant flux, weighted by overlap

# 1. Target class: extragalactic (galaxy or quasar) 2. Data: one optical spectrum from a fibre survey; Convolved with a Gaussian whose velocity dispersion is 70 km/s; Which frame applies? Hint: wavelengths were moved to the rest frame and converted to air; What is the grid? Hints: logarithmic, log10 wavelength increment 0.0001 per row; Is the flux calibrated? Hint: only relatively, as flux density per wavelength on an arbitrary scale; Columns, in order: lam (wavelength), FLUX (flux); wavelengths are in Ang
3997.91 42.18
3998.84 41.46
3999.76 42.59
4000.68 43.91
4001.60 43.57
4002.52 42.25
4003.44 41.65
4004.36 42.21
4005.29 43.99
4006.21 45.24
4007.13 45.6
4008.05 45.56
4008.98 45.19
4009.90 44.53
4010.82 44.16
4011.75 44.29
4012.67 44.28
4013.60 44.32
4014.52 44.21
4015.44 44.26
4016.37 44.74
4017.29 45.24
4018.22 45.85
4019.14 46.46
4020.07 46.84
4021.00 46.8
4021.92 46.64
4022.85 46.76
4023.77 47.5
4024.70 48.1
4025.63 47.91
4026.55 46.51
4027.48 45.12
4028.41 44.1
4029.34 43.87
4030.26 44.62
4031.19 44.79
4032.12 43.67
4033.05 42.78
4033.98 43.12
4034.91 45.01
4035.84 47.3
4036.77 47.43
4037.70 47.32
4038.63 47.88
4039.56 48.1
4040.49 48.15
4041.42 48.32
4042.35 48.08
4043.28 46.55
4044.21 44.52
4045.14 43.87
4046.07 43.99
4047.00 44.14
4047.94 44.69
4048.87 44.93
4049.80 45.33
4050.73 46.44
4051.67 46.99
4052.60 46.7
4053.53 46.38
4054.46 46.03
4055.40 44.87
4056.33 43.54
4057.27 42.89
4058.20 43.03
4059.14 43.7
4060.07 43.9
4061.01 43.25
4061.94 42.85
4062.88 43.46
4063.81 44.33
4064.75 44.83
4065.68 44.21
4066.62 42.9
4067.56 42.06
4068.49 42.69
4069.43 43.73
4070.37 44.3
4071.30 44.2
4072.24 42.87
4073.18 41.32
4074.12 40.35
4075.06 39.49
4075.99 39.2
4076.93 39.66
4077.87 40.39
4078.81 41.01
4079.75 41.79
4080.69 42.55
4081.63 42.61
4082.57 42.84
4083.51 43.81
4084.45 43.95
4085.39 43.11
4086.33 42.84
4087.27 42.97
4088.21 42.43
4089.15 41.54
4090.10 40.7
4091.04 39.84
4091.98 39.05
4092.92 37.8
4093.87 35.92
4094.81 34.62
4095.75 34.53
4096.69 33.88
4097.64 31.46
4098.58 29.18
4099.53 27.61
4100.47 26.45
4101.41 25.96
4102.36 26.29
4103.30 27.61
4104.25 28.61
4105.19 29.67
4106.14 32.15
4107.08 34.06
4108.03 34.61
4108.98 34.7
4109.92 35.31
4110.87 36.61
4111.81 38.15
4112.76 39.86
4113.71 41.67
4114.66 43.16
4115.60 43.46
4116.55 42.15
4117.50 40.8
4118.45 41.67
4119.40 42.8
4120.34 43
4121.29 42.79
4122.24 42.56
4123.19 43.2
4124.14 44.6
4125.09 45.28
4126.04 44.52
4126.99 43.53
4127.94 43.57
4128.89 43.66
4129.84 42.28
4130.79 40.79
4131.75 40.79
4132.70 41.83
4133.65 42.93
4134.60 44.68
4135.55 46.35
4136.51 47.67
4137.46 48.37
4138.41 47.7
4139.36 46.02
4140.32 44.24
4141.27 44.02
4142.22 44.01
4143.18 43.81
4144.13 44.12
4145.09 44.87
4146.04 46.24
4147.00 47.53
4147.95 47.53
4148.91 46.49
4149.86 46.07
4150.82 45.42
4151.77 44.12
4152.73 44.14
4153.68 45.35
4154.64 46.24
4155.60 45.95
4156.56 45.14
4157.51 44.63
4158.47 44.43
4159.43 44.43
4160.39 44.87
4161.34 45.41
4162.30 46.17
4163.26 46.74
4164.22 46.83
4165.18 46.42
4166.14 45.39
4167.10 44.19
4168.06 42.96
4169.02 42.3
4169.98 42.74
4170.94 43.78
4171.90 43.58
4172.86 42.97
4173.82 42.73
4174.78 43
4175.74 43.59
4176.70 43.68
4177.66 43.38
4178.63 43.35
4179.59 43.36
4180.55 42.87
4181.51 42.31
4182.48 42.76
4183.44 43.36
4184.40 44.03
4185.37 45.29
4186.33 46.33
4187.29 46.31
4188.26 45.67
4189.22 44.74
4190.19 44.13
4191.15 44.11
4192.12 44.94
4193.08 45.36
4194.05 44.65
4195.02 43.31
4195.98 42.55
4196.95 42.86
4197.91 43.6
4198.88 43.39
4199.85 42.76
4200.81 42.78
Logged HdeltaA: 6.41 Ang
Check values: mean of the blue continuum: 43.7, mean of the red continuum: 44.9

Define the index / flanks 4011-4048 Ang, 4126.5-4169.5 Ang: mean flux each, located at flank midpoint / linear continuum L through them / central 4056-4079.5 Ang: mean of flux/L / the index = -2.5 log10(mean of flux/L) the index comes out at 0.07 mag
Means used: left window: 45.7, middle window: 42.5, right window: 44.9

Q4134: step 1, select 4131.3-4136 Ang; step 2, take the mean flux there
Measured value 43.4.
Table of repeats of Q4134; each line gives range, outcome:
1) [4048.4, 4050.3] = 45.3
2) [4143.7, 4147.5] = 45.7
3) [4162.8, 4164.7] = 46.7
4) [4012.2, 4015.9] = 44.3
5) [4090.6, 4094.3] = 38.1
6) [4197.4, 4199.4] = 43.5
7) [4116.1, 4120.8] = 42.1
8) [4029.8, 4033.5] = 44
